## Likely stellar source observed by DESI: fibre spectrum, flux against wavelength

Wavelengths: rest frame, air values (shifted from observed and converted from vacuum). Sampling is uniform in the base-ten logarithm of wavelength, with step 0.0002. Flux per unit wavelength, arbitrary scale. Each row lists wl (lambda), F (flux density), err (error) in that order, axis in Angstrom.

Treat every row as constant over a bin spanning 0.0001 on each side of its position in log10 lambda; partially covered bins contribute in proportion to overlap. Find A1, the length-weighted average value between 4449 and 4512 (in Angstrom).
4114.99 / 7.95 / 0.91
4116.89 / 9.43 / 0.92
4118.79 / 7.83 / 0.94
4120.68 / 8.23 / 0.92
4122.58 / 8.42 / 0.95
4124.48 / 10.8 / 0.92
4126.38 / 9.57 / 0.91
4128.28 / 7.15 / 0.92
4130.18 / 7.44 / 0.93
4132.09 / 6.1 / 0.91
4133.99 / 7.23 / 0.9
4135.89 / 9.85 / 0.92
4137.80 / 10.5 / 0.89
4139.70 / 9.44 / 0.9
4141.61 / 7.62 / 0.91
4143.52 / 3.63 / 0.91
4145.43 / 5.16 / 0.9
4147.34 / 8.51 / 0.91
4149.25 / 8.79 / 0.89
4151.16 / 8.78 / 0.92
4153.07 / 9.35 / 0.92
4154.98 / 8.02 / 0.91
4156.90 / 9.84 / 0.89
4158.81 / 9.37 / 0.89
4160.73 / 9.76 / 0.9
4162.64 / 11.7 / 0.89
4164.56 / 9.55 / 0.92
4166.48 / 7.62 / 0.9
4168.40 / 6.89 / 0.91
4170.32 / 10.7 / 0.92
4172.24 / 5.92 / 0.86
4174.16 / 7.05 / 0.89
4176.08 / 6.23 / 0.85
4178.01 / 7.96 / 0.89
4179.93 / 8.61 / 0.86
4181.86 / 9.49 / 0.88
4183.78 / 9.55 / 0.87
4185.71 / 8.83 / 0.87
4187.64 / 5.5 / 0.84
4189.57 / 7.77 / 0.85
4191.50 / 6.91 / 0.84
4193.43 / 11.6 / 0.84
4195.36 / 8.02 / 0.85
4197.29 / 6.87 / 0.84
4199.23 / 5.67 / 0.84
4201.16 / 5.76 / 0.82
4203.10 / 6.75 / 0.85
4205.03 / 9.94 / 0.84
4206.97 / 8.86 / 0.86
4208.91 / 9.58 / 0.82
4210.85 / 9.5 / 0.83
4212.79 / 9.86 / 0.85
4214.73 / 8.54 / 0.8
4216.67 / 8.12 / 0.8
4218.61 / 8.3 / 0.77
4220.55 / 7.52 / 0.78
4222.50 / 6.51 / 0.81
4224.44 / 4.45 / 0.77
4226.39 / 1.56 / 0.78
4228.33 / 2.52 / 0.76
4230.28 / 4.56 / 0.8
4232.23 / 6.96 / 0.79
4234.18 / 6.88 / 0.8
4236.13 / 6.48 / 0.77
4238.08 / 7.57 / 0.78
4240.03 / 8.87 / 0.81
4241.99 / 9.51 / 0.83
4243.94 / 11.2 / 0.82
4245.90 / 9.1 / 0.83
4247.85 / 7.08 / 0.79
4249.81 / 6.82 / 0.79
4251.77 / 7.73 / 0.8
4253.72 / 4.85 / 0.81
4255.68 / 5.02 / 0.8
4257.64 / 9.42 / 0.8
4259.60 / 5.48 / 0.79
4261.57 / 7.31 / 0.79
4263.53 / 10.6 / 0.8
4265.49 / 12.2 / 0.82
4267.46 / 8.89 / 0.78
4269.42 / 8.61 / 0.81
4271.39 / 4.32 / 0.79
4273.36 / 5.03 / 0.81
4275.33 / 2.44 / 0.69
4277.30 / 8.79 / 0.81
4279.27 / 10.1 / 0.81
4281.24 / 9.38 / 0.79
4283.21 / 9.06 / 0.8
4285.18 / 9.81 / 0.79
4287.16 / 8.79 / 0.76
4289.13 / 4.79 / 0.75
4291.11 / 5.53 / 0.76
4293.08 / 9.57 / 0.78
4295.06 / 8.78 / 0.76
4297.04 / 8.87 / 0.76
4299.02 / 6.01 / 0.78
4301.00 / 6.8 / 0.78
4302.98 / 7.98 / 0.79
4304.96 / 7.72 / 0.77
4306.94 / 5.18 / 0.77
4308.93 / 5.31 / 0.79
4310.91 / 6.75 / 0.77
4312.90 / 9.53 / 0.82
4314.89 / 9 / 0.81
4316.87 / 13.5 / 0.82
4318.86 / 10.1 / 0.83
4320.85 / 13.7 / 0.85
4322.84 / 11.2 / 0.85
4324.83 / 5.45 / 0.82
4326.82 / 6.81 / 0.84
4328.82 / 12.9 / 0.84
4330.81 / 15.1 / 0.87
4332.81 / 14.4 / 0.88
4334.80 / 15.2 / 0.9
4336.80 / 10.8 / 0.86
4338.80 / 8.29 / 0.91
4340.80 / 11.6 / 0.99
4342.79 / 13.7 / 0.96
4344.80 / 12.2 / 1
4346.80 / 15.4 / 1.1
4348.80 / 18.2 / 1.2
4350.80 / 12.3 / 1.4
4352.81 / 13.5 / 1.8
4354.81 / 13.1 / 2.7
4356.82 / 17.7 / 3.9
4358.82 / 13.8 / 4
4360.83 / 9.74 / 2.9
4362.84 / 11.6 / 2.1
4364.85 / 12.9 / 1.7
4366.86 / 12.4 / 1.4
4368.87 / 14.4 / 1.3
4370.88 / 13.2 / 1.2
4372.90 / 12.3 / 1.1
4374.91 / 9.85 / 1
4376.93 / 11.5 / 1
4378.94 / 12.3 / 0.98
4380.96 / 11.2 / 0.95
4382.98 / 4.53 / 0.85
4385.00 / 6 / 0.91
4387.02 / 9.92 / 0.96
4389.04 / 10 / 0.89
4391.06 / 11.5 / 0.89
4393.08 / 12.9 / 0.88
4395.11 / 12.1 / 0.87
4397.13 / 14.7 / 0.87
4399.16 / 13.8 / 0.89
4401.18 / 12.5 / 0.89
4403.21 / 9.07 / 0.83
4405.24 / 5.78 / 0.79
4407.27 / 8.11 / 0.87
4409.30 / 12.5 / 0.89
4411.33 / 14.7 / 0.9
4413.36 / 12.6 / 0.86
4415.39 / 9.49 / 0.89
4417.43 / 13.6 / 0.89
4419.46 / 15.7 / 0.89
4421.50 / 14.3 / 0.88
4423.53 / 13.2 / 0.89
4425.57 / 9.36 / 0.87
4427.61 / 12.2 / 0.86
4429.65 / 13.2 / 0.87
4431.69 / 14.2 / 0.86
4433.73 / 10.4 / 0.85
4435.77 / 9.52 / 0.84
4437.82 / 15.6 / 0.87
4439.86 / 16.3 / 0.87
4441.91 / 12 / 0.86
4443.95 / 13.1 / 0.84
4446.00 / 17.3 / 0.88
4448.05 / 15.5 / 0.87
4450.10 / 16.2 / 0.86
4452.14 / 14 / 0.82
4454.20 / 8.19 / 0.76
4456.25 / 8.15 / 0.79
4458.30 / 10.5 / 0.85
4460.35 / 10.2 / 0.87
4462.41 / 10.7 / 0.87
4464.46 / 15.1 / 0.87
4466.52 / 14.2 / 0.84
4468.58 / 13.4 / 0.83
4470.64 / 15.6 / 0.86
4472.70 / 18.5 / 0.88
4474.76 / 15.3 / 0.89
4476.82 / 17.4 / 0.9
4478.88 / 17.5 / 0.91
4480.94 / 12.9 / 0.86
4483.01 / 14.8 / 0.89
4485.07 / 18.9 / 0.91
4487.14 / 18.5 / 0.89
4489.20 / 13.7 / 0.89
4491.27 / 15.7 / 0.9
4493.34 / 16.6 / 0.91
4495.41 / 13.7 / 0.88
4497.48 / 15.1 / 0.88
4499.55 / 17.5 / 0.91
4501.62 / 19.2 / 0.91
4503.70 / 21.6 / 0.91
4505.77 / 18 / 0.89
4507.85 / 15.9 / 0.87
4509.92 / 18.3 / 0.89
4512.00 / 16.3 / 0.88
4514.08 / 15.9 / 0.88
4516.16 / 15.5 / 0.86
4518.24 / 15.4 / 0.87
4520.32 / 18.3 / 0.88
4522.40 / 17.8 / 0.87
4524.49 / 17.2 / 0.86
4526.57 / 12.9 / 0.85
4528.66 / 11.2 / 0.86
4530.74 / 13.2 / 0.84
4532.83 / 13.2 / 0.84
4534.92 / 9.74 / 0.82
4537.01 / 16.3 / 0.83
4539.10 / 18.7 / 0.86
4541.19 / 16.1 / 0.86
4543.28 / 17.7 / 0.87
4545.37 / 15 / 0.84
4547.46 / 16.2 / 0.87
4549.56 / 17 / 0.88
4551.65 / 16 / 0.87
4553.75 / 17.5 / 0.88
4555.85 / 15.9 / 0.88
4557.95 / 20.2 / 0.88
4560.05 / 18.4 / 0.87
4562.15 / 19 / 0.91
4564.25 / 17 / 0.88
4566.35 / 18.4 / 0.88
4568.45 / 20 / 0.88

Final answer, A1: 15.2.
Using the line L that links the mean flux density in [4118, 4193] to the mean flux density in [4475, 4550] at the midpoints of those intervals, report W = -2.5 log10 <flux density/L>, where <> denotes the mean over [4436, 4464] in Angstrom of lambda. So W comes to 0.14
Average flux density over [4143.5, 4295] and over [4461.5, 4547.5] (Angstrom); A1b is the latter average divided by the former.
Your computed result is 2.0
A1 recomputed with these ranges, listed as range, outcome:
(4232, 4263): 7.57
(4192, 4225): 8.02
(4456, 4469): 11.9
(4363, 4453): 12.2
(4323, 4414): 11.8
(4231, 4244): 7.93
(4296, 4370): 11.2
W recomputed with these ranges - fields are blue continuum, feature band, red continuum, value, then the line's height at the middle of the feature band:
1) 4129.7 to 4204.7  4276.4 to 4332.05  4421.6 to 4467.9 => 0.18 mag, 10.4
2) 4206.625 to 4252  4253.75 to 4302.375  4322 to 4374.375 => 0.23 mag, 9.53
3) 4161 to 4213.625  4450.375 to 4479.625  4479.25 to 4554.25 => 0.10 mag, 14.8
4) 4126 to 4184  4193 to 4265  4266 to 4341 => 0.15 mag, 8.56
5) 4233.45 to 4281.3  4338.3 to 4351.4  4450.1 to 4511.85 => -0.24 mag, 10.6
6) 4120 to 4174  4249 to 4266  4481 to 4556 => 0.37 mag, 10.7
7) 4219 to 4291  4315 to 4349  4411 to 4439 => -0.23 mag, 9.7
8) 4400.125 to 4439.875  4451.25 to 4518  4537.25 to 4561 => -0.04 mag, 14.6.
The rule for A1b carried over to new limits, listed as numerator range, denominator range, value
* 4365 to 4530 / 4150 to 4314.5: 1.76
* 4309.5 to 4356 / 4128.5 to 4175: 1.43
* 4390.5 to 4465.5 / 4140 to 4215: 1.51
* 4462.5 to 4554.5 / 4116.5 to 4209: 1.94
